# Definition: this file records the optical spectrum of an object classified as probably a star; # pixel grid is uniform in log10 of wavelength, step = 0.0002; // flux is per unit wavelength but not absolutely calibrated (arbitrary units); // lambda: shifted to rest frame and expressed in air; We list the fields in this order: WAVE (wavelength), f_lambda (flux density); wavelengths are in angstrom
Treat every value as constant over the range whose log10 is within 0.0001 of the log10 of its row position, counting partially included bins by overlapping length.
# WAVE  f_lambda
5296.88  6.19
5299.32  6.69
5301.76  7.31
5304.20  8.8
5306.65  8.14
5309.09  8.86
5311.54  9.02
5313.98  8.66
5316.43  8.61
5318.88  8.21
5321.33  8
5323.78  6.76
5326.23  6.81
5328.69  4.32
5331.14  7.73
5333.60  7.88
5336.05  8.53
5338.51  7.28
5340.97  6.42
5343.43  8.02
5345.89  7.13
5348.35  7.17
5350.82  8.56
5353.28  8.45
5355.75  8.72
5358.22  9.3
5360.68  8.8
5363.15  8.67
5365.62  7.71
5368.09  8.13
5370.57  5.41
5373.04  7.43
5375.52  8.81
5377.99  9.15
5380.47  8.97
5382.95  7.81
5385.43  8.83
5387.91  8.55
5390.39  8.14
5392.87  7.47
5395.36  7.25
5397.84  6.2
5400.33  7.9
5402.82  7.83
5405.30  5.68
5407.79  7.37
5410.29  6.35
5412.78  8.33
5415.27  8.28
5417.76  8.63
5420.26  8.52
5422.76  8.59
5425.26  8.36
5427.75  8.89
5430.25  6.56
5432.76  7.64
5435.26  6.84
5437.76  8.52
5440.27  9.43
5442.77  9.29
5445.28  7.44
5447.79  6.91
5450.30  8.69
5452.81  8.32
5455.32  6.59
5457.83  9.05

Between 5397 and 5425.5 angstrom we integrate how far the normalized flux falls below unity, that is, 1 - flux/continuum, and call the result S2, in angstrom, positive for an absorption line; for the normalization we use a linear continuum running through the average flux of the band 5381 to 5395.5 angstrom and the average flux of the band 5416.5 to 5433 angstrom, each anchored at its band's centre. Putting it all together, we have 1.7 angstrom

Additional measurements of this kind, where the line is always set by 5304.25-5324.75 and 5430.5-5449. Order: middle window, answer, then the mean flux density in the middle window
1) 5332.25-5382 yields 1.0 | 8.03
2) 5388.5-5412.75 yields 2.5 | 7.23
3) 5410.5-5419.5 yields -0.2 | 8.19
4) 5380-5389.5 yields -0.5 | 8.49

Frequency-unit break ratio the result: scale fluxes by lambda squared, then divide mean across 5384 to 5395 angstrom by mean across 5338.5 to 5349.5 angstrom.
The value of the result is 1.15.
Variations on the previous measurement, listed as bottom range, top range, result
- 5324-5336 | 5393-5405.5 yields 1.06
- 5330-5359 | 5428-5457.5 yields 1.04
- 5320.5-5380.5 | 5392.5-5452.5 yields 1.04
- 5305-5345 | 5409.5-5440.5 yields 1.08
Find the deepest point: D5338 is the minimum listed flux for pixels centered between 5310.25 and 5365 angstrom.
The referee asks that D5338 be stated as 4.32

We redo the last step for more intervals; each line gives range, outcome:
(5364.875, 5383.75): 5.41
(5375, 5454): 5.68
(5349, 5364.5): 8.45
